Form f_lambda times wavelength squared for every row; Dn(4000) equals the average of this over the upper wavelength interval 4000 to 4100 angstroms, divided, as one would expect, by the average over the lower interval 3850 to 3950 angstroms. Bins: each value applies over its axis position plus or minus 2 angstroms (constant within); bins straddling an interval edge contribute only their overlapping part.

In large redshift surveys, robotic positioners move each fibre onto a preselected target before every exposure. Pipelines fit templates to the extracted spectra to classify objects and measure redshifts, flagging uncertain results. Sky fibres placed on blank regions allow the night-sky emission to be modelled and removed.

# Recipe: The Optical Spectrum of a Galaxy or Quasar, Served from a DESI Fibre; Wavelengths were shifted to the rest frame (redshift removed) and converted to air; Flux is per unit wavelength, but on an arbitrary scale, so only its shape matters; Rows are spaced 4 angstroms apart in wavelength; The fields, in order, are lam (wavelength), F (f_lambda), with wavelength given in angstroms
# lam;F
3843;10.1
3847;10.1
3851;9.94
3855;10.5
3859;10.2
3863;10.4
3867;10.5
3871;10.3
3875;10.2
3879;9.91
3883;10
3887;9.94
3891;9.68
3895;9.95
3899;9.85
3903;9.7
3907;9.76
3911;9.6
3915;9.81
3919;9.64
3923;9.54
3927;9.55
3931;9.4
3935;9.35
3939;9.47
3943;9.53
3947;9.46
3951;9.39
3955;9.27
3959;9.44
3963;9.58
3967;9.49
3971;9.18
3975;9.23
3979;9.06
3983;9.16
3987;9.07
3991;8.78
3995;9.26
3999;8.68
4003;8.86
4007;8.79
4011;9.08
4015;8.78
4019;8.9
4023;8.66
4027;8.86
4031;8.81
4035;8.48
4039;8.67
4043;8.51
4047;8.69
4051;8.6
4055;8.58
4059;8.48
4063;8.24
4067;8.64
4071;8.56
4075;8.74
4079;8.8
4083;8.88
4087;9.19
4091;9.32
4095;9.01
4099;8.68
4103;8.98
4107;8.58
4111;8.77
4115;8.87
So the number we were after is 1.0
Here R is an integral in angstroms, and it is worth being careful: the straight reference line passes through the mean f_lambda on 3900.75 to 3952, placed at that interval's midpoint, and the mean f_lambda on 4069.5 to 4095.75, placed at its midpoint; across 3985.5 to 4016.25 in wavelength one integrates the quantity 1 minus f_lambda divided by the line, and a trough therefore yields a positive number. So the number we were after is 1.15 angstroms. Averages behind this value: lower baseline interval 9.56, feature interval 8.91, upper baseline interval 8.93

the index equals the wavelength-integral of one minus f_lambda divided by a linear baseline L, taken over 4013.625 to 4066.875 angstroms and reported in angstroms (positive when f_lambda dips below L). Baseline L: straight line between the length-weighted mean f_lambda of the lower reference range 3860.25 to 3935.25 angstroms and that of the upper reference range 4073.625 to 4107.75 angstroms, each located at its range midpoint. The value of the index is 3.1 angstroms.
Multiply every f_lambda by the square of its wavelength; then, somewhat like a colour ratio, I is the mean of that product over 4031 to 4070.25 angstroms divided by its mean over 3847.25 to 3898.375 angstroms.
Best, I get 0.9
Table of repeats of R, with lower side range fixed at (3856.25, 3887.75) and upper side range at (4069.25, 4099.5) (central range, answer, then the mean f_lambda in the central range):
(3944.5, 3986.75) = 1.4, 9.32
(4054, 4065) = 0.8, 8.42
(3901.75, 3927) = 0.7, 9.66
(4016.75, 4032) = 0.8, 8.81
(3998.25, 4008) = 0.6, 8.79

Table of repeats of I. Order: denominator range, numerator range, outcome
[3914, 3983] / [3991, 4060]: 0.97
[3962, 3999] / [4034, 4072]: 0.97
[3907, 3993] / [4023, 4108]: 0.99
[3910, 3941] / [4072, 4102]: 1.01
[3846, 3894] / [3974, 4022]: 0.94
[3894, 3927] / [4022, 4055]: 0.95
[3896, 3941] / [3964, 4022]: 0.97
